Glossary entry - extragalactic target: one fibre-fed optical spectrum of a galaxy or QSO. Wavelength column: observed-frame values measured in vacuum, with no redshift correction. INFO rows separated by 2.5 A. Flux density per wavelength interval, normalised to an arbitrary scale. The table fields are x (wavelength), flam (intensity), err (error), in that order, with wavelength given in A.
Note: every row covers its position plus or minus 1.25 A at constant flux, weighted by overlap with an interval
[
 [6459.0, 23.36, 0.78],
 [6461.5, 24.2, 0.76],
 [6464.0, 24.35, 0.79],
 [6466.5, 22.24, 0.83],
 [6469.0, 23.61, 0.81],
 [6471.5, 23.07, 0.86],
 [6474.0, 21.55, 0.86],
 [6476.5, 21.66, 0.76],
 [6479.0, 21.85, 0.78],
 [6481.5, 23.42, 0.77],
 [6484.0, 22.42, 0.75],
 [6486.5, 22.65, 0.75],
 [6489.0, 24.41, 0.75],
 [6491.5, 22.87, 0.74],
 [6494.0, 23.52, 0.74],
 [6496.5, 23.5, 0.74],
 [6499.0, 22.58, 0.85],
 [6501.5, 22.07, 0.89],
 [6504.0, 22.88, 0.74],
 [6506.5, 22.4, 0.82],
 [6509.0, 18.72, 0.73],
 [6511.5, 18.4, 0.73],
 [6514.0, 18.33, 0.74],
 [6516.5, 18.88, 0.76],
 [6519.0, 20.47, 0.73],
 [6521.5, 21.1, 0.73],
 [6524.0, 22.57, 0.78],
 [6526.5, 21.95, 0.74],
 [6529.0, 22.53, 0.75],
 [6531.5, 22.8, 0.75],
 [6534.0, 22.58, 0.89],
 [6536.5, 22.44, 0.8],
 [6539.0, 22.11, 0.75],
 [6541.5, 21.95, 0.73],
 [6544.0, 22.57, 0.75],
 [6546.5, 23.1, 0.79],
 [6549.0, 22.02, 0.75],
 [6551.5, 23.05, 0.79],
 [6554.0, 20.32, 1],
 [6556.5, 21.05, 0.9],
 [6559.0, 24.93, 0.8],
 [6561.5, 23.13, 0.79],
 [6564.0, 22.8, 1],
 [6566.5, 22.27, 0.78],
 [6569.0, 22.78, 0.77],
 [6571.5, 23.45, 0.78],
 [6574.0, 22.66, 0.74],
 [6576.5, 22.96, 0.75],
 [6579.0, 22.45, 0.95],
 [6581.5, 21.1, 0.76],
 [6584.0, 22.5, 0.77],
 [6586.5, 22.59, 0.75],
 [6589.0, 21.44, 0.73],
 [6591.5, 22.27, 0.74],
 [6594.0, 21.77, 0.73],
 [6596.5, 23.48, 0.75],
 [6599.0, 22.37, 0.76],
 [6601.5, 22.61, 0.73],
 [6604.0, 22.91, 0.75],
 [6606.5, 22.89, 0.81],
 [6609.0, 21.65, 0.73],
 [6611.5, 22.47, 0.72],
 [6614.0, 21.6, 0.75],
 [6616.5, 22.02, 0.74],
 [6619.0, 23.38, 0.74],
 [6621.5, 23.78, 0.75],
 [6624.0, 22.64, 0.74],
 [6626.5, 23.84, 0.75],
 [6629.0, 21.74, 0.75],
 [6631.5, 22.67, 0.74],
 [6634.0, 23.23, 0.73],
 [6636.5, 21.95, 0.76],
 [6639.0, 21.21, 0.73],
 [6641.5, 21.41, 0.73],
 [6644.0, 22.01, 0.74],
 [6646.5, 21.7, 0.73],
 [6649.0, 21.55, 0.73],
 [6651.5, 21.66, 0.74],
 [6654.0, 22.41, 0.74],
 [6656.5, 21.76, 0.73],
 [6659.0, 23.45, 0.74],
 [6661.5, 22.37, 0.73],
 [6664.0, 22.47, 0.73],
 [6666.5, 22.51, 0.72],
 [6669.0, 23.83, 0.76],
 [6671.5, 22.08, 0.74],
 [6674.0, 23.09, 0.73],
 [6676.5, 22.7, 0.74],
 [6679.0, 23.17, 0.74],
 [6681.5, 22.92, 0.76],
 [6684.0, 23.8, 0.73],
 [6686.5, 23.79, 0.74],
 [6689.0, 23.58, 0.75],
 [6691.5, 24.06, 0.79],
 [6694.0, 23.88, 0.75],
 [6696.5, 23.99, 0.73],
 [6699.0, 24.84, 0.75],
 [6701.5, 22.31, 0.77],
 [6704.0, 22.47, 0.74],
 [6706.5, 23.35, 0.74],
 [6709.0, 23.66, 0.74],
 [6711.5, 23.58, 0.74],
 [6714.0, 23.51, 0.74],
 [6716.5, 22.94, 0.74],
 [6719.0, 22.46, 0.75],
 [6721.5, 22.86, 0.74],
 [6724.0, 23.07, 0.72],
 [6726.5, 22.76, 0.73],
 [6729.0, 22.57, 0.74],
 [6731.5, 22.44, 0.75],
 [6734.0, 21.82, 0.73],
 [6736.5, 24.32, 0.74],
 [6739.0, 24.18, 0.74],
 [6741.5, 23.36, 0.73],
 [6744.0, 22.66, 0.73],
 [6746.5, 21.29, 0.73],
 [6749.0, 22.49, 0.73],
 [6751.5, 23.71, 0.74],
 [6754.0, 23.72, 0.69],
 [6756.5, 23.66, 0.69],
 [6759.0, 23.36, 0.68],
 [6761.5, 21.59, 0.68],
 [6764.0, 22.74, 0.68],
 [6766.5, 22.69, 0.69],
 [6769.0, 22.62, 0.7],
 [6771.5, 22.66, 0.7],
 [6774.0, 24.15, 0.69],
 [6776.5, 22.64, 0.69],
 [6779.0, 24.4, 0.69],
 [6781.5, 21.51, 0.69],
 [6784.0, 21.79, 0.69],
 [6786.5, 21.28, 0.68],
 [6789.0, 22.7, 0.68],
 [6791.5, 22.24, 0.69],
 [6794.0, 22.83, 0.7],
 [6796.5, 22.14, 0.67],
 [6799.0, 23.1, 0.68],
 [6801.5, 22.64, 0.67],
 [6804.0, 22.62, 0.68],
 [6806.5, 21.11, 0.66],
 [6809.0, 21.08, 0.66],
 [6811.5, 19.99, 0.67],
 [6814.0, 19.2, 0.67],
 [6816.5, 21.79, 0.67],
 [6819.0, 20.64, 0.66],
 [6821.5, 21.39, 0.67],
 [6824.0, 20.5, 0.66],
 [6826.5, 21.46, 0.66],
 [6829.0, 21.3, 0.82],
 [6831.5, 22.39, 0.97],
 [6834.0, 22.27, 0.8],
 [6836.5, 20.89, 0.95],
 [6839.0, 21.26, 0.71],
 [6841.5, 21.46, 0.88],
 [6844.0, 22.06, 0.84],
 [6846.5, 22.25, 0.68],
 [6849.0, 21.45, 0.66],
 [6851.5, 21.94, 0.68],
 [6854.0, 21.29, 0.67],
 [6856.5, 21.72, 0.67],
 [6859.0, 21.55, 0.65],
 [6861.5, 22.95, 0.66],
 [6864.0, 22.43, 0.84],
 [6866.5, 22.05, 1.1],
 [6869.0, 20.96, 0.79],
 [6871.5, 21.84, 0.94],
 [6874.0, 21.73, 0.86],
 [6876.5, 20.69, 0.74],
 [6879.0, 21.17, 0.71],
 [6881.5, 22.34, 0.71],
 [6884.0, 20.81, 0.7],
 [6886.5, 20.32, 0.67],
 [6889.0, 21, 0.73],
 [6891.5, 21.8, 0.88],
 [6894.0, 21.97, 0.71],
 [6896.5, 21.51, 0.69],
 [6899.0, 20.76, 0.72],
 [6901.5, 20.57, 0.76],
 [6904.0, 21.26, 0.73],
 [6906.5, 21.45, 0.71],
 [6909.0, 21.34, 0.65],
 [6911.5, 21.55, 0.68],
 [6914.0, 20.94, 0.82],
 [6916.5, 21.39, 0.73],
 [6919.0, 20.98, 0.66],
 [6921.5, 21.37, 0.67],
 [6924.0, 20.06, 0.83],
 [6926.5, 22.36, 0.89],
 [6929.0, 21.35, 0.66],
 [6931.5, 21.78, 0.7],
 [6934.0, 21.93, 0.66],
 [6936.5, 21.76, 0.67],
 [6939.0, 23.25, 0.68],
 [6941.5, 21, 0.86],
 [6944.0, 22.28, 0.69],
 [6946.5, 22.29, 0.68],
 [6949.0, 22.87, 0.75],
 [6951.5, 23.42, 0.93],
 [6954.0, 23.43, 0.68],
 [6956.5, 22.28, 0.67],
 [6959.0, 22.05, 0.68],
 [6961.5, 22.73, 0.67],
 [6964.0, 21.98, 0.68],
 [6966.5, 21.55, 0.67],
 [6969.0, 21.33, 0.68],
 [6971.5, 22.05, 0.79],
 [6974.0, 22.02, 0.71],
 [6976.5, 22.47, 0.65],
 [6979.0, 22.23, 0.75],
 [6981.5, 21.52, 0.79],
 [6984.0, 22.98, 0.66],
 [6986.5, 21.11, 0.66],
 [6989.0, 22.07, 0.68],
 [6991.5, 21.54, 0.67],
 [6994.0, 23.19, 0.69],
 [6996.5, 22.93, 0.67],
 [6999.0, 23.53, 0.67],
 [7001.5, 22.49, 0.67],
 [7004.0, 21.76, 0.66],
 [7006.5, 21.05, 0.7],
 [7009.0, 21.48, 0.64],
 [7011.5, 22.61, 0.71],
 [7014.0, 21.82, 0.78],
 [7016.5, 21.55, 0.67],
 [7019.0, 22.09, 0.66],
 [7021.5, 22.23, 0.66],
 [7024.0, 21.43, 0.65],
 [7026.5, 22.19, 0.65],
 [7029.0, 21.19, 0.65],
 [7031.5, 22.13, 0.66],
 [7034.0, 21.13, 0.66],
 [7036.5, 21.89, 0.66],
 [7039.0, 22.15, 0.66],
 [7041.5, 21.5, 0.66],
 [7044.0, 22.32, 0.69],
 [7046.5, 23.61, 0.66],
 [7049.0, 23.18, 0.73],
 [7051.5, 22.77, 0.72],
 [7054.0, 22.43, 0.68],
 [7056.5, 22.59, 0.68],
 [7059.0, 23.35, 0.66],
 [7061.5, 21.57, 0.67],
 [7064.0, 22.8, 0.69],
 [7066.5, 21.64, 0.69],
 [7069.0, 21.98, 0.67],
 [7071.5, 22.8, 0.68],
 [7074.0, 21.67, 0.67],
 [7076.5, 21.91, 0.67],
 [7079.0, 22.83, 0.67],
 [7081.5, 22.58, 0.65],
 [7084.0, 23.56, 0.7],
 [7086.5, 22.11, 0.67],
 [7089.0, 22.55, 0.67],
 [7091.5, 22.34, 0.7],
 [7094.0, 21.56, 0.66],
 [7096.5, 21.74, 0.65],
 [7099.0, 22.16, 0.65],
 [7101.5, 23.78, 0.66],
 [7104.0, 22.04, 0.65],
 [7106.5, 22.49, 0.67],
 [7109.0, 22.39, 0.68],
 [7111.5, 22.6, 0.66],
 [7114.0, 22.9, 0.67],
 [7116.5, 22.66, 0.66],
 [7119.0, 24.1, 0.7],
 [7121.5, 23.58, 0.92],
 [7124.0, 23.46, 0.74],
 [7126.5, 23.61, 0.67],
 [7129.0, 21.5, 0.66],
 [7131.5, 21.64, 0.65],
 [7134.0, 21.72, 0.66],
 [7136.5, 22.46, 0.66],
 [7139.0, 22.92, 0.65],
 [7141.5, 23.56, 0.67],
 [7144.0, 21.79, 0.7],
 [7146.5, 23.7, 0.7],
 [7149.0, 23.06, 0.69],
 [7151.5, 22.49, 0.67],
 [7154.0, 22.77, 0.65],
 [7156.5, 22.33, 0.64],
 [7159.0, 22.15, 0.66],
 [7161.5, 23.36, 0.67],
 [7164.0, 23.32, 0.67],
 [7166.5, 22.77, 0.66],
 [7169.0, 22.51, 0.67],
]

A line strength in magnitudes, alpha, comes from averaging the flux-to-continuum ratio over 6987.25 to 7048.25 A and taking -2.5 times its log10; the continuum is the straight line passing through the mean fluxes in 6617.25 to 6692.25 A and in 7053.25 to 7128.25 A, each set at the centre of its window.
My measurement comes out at 0.03 mag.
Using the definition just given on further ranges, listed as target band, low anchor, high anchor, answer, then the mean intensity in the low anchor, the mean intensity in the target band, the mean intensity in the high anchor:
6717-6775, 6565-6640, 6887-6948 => -0.04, 22.5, 22.9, 21.5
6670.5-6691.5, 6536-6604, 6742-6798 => -0.03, 22.5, 23.2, 22.7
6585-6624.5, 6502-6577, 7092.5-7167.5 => -0.02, 21.9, 22.5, 22.7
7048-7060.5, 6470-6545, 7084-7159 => -0.01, 21.9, 22.8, 22.6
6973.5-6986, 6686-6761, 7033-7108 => 0.02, 23.2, 22.2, 22.4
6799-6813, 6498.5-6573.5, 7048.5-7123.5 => 0.03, 21.9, 21.6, 22.6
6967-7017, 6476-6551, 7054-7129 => 0.02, 22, 22.1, 22.6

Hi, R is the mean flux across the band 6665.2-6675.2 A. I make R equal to 22.9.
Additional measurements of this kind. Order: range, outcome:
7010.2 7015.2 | 22.2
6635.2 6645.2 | 21.7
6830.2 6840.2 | 21.7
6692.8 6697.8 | 23.9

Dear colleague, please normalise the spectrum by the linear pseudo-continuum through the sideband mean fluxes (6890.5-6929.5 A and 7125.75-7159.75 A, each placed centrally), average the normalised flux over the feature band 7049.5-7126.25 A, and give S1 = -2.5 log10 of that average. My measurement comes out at -0.016 mag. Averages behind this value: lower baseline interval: 21.3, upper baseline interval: 22.5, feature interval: 22.6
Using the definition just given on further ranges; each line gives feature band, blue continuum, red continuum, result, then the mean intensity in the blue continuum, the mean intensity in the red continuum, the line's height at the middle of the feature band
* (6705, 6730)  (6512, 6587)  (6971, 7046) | -0.05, 22.1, 22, 22.1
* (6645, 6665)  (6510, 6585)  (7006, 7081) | -0.01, 22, 22.1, 22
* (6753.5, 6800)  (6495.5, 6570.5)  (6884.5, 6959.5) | -0.05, 21.9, 21.7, 21.7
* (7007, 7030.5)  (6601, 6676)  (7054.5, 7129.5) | 0.04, 22.4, 22.6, 22.5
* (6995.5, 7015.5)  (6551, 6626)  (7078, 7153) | 0.02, 22.5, 22.7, 22.6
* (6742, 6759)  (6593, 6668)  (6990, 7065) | -0.03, 22.4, 22.2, 22.3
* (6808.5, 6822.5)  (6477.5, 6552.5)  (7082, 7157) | 0.08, 22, 22.7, 22.3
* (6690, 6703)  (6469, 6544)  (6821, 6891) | -0.10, 22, 21.6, 21.7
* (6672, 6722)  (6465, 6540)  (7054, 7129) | -0.05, 22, 22.6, 22.2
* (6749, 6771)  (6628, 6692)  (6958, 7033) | -0.03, 22.6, 22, 22.4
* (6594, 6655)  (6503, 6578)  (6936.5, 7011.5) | -0.02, 21.9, 22.2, 22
